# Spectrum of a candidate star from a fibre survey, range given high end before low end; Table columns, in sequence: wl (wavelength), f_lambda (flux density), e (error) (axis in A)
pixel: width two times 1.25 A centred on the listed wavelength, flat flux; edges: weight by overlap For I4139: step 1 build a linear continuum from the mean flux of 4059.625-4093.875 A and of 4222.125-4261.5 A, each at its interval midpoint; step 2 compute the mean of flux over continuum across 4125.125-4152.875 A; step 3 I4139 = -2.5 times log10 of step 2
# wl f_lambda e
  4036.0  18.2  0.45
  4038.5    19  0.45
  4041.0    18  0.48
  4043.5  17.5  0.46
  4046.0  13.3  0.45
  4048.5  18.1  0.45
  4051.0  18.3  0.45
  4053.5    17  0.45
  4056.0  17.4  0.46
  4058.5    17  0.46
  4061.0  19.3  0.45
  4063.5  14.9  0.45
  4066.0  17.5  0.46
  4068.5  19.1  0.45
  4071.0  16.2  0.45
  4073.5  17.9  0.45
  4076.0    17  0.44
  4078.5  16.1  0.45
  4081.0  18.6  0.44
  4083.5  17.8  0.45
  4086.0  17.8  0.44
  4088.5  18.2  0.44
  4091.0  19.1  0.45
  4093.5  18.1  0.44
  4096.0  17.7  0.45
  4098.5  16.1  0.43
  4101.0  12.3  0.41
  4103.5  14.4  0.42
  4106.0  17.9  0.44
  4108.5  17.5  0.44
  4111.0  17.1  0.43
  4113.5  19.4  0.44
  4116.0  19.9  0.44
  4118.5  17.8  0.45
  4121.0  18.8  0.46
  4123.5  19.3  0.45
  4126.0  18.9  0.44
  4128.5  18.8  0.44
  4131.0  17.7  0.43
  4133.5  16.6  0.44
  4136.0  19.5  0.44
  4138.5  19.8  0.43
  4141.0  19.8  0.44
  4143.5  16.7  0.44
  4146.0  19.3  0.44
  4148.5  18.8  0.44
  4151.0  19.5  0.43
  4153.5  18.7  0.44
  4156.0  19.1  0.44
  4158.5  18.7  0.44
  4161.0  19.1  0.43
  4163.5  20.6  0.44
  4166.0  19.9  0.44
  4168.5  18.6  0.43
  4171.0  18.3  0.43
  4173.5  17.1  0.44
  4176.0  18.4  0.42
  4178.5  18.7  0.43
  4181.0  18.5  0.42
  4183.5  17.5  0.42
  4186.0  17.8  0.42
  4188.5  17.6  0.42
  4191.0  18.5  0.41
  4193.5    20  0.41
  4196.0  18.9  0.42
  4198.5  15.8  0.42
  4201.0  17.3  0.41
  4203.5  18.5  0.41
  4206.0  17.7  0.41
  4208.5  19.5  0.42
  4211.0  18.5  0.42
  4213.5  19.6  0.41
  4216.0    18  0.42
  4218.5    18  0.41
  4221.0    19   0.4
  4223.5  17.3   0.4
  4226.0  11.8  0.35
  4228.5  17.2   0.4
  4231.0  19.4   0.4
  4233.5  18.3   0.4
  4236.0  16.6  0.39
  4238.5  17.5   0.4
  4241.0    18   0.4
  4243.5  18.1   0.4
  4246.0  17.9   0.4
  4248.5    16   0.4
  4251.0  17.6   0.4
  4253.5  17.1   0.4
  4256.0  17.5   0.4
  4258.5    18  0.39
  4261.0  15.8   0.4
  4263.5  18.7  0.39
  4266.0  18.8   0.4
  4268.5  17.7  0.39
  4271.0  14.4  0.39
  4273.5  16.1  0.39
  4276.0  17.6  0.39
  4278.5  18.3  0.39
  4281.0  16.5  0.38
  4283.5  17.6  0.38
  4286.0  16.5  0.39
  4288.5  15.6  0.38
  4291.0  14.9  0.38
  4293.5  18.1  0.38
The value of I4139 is -0.07 mag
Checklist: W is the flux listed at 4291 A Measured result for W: 14.9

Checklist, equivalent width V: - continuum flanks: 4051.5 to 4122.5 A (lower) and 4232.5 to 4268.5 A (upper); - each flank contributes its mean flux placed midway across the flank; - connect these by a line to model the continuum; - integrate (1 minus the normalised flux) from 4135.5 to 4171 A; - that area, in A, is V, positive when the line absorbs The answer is -3.29 A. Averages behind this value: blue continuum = 17.4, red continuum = 17.6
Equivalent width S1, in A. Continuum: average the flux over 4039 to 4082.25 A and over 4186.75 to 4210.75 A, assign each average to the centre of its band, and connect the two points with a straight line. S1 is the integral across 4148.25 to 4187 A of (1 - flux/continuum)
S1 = -1.5 A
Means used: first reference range 17.3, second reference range 18.2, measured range 18.7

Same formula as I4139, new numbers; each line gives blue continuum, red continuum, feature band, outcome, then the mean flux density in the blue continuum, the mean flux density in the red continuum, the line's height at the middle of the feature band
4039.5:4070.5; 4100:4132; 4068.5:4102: 0.01 mag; 17.3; 17.7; 17.5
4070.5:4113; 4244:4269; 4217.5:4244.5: 0.01 mag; 17.1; 17.5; 17.5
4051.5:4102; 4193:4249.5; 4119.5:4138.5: -0.07 mag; 17.3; 17.8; 17.5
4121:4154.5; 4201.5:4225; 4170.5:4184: 0.03 mag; 18.7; 18.3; 18.5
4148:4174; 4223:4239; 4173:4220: -0.02 mag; 19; 16.8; 17.9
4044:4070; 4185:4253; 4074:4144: -0.03 mag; 17.2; 17.8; 17.4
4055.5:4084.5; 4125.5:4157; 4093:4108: 0.12 mag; 17.4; 18.7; 18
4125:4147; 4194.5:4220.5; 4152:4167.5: -0.05 mag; 18.6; 18.2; 18.4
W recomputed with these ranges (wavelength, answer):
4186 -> 17.8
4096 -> 17.7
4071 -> 16.2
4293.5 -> 18.1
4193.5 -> 20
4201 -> 17.3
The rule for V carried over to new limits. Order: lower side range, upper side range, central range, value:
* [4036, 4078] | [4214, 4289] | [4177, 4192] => -0.70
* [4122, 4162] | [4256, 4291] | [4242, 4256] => -0.04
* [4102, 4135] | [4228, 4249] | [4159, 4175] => -0.92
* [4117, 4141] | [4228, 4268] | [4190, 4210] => -0.23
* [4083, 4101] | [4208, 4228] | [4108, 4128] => -1.32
